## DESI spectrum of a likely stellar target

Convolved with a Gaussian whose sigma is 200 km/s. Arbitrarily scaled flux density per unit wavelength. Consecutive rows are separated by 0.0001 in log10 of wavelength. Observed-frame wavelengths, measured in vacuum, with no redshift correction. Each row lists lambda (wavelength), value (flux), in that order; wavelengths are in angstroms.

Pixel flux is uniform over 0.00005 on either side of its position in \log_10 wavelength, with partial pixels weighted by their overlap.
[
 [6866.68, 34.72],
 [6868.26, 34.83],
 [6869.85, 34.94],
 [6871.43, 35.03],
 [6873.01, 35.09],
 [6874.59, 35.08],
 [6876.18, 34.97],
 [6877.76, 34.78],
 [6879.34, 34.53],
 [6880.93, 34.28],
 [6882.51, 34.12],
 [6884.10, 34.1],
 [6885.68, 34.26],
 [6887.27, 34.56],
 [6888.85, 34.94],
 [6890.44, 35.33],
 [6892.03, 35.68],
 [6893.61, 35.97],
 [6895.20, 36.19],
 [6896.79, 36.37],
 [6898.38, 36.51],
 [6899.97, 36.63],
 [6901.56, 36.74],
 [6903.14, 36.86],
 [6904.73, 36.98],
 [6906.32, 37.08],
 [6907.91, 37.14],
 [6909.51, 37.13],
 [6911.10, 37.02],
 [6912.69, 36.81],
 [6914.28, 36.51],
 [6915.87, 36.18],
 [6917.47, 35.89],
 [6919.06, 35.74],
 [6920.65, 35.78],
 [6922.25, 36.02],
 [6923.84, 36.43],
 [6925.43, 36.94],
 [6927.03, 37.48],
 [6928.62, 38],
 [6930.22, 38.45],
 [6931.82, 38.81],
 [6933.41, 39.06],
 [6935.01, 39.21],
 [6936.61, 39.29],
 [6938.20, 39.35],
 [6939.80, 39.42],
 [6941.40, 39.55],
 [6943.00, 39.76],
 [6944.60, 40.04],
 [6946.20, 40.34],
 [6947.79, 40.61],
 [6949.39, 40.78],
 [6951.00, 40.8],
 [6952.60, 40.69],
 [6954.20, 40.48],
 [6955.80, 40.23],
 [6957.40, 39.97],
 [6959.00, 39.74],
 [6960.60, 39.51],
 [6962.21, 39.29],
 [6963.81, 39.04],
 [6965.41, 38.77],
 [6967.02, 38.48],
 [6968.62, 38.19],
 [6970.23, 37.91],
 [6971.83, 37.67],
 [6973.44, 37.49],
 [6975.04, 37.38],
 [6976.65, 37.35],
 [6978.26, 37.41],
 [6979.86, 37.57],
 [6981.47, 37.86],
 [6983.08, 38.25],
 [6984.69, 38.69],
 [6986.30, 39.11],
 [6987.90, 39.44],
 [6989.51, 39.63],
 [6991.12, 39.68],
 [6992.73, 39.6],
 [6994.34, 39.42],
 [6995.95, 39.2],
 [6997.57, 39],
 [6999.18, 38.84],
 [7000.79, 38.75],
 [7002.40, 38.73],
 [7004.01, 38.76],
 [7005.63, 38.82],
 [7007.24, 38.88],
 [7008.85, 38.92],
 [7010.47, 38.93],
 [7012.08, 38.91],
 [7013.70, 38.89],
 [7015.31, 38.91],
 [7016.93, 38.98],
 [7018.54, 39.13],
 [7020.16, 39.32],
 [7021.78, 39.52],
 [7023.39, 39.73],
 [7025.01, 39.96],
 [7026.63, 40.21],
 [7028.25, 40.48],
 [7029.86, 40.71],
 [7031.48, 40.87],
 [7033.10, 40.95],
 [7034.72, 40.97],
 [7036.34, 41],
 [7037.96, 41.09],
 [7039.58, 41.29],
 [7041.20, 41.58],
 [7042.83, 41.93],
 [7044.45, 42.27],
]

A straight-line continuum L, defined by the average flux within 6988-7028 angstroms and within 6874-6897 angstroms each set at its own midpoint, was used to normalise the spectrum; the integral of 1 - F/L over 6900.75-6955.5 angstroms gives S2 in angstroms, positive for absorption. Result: -2.58 angstroms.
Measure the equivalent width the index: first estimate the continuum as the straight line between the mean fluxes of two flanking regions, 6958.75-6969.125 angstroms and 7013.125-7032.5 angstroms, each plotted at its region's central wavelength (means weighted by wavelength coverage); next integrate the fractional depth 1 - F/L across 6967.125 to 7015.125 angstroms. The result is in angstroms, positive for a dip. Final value 0.9 angstroms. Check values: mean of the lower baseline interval 39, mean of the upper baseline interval 39.8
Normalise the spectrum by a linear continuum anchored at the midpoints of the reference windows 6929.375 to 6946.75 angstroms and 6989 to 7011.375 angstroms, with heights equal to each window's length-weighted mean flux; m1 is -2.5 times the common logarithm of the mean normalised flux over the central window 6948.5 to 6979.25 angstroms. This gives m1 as 0.01 mag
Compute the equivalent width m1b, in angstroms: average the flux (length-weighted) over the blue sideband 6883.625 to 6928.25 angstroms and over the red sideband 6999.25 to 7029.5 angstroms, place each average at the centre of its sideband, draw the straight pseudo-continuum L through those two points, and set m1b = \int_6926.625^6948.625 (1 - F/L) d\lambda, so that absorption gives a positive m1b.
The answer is -1.3 angstroms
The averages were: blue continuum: 36.2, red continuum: 39.2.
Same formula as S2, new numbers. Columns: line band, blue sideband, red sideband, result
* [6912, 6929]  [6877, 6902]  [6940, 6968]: 0.5 angstroms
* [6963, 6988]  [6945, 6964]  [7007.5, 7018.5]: 1.0 angstroms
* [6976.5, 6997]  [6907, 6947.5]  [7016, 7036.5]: 0.2 angstroms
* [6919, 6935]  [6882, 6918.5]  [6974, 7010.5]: -0.3 angstroms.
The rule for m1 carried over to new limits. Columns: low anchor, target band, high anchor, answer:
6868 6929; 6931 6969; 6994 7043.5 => -0.06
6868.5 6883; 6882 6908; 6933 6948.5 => 0.01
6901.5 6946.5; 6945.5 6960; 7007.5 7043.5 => -0.06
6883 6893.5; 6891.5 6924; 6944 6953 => 0.01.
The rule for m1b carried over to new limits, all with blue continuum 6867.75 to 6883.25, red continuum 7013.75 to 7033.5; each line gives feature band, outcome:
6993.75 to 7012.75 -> 0.1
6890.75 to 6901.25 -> -0.2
